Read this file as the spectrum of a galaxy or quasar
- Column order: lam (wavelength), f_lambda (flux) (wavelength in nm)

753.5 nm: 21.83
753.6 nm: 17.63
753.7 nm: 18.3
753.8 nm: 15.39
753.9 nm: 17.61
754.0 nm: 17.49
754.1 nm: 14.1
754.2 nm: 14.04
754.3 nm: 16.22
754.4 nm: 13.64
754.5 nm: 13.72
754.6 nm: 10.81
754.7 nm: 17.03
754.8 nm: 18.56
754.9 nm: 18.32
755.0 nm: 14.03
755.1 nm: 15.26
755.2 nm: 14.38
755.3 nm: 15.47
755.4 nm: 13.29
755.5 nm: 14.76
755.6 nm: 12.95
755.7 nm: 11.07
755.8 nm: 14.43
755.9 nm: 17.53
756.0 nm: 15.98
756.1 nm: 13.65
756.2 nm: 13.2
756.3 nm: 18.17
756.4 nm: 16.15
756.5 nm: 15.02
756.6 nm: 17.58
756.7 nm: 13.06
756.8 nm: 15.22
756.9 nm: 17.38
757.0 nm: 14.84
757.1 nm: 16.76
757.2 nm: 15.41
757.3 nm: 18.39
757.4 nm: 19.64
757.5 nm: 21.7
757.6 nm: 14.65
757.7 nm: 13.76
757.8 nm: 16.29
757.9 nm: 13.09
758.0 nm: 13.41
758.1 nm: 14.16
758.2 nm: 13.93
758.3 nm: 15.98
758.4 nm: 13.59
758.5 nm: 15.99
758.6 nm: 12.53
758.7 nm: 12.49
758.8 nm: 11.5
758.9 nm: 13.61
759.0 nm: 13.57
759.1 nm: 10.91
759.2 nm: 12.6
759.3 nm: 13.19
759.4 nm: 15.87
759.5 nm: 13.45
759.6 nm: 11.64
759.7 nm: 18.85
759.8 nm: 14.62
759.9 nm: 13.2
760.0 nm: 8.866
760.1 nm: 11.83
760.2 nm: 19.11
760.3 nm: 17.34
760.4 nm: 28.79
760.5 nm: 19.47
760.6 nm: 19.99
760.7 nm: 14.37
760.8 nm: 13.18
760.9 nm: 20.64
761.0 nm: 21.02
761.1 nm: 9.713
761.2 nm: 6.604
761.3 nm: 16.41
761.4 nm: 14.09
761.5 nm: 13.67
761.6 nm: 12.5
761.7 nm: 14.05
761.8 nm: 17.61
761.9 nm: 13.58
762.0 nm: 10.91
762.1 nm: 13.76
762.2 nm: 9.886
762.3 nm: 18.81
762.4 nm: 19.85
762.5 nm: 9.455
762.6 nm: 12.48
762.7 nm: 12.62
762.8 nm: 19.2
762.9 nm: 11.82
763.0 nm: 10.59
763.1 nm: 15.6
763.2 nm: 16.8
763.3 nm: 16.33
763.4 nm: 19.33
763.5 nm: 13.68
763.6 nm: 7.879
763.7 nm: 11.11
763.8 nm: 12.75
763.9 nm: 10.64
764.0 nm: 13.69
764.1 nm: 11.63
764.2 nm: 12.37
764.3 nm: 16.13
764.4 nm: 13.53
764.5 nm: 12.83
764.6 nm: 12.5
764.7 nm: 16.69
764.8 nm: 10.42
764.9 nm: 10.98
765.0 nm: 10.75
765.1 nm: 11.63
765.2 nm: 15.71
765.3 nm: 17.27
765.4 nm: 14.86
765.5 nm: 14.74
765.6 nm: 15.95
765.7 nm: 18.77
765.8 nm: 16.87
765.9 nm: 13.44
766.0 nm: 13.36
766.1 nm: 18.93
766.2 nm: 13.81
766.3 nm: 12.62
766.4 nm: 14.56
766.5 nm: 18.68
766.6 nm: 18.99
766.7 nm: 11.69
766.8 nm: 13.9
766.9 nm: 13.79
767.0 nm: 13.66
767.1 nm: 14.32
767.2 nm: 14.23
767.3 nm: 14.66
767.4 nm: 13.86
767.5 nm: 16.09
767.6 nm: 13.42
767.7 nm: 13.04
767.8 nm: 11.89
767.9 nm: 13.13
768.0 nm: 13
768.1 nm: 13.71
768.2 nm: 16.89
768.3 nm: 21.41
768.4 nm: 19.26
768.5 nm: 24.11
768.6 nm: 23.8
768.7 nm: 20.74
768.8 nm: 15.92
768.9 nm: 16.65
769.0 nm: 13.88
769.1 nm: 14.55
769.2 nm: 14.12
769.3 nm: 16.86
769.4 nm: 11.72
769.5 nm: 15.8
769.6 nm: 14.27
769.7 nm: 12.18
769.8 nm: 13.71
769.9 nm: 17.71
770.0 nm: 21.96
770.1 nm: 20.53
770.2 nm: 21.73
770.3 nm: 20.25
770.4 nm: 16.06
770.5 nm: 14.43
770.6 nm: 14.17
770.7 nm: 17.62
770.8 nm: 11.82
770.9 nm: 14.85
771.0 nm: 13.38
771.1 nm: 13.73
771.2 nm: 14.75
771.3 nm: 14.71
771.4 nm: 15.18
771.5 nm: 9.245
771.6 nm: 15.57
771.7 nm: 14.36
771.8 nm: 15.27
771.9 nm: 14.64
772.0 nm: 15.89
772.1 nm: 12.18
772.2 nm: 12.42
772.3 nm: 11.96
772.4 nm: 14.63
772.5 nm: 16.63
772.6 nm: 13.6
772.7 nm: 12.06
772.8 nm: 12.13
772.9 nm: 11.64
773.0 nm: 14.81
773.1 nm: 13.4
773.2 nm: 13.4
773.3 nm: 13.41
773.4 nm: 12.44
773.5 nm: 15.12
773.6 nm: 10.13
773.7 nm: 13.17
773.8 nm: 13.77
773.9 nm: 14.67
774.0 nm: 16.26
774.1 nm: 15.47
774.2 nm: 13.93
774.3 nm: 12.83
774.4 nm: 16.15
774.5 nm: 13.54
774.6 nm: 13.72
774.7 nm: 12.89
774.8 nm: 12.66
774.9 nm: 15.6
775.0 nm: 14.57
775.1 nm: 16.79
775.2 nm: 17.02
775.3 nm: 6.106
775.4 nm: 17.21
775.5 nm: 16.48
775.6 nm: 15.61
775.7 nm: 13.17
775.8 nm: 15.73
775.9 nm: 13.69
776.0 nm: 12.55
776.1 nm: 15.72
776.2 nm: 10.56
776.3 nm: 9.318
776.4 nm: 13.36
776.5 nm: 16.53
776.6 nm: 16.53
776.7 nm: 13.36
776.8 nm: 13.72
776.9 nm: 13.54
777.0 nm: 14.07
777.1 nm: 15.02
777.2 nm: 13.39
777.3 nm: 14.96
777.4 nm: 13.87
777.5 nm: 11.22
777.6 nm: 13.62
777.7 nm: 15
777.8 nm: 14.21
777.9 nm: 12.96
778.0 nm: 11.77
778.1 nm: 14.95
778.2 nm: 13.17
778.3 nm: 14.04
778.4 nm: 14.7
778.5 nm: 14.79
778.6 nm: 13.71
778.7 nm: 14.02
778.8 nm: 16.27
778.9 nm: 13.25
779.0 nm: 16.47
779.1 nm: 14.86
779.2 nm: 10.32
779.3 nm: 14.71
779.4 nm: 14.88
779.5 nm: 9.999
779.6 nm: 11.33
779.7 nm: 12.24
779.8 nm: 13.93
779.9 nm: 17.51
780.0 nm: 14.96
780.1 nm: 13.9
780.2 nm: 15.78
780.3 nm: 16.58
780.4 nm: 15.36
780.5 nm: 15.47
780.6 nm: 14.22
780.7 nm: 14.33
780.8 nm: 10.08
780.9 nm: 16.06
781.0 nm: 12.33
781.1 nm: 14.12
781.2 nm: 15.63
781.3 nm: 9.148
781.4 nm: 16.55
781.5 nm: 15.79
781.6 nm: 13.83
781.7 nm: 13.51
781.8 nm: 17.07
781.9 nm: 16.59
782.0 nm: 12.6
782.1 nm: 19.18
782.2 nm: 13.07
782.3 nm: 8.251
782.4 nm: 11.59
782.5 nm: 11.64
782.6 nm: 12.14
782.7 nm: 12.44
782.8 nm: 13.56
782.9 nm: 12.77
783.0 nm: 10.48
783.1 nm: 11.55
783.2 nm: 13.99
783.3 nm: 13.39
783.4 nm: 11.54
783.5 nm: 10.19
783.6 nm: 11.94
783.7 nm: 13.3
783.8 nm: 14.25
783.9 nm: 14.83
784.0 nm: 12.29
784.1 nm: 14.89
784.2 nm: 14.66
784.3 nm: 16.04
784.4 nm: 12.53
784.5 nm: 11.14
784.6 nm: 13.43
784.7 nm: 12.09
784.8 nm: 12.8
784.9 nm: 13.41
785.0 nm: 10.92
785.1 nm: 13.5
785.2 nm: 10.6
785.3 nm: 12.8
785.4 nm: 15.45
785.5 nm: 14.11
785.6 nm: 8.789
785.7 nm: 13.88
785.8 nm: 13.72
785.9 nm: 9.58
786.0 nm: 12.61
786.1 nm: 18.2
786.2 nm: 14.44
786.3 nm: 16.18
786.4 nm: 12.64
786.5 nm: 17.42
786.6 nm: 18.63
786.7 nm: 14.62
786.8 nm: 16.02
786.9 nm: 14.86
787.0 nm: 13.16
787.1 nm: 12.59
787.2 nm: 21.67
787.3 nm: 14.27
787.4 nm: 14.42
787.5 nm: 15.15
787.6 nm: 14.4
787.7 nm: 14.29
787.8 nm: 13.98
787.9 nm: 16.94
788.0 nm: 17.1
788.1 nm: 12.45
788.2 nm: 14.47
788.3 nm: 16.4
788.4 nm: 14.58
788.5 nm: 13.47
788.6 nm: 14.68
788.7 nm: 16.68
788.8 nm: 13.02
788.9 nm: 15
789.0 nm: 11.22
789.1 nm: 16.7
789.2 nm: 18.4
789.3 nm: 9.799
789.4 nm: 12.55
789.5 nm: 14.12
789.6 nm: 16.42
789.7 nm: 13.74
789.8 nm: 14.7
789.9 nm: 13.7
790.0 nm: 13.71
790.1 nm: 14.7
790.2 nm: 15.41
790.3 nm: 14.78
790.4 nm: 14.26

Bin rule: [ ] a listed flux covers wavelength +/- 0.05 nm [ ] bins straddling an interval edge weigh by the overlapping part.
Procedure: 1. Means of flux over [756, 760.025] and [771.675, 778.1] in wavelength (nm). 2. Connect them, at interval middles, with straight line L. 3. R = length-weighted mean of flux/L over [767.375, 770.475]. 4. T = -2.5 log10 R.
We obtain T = -0.17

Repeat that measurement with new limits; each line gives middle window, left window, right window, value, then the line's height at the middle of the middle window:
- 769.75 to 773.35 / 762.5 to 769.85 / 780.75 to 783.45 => -0.05 mag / 14.2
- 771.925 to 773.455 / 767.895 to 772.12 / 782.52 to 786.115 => 0.15 mag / 15.4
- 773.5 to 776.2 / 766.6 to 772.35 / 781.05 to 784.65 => 0.03 mag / 14.6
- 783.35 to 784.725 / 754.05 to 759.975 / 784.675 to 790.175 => 0.10 mag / 14.4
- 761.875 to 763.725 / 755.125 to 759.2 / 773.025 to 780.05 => 0.05 mag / 14.6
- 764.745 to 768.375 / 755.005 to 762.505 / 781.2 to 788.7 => 0.00 mag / 14.6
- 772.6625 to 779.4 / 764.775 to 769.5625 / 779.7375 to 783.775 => 0.03 mag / 14.3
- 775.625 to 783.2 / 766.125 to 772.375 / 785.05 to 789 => 0.08 mag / 14.9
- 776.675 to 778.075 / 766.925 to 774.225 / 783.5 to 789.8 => 0.08 mag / 14.6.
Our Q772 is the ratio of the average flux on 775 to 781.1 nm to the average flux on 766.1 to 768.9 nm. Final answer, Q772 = 0.89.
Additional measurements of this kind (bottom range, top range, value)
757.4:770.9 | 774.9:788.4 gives 0.93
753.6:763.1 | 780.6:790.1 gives 0.93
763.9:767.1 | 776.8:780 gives 0.97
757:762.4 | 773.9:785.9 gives 0.91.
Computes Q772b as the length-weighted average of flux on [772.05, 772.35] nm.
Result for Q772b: 12.2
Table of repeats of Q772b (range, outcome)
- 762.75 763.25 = 14.8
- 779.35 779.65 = 12.1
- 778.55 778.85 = 14.7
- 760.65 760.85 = 13.8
